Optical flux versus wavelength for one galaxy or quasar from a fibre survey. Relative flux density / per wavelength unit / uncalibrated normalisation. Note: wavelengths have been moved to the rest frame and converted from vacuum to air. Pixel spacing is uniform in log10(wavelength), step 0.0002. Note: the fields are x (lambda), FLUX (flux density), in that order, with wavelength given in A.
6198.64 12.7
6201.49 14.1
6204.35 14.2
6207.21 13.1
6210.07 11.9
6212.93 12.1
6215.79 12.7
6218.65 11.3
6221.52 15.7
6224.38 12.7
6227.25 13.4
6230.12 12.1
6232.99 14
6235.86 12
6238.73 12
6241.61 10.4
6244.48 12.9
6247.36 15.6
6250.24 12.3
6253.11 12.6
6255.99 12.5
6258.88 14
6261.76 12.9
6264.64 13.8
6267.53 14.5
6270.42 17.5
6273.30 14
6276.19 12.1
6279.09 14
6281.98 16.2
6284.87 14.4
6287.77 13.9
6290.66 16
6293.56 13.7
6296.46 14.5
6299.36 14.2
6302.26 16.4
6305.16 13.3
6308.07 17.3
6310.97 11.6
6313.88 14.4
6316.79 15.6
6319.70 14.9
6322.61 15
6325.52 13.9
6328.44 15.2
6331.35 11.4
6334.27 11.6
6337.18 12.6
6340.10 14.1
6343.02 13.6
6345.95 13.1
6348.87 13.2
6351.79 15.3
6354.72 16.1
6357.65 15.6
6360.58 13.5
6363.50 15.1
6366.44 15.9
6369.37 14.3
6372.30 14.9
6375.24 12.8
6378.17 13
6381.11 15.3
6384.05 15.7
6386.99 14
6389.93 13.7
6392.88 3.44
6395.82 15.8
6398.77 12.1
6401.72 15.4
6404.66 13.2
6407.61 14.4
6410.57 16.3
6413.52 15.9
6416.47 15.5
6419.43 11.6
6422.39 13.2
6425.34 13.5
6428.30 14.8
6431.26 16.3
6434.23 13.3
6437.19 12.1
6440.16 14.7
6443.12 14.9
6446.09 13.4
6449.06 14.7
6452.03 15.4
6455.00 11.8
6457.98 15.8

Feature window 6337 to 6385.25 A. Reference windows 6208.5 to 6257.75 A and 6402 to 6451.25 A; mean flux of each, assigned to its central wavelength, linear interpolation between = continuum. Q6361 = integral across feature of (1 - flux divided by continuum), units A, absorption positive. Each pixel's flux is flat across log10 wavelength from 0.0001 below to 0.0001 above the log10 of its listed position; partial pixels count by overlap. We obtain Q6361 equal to -2.2 A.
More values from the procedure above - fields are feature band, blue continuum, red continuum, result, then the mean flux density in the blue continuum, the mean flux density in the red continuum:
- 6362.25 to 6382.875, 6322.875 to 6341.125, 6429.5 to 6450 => -1.3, 13.2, 14.2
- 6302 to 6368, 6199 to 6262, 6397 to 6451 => -3.1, 12.9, 14.2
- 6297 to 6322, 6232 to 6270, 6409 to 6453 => -2.2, 13.1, 14.4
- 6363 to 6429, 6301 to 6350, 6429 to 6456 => 0.8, 13.9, 14.1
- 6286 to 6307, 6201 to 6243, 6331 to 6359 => -2.0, 12.7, 13.7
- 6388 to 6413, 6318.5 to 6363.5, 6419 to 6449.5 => 1.4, 14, 13.9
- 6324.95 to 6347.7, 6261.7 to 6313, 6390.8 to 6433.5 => 1.6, 14.5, 13.7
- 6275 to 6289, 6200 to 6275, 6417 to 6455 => -0.8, 13.2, 13.9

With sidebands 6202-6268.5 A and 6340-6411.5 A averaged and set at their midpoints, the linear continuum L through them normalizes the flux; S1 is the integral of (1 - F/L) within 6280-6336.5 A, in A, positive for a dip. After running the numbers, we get -3.64 A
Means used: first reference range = 13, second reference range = 14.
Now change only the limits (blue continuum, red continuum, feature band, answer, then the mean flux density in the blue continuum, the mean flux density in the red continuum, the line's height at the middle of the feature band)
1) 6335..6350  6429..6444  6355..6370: -1.7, 13.2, 14.3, 13.5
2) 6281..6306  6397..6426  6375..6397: 2.1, 14.7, 14.1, 14.3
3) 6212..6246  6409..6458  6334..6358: -0.7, 12.6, 14.3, 13.6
